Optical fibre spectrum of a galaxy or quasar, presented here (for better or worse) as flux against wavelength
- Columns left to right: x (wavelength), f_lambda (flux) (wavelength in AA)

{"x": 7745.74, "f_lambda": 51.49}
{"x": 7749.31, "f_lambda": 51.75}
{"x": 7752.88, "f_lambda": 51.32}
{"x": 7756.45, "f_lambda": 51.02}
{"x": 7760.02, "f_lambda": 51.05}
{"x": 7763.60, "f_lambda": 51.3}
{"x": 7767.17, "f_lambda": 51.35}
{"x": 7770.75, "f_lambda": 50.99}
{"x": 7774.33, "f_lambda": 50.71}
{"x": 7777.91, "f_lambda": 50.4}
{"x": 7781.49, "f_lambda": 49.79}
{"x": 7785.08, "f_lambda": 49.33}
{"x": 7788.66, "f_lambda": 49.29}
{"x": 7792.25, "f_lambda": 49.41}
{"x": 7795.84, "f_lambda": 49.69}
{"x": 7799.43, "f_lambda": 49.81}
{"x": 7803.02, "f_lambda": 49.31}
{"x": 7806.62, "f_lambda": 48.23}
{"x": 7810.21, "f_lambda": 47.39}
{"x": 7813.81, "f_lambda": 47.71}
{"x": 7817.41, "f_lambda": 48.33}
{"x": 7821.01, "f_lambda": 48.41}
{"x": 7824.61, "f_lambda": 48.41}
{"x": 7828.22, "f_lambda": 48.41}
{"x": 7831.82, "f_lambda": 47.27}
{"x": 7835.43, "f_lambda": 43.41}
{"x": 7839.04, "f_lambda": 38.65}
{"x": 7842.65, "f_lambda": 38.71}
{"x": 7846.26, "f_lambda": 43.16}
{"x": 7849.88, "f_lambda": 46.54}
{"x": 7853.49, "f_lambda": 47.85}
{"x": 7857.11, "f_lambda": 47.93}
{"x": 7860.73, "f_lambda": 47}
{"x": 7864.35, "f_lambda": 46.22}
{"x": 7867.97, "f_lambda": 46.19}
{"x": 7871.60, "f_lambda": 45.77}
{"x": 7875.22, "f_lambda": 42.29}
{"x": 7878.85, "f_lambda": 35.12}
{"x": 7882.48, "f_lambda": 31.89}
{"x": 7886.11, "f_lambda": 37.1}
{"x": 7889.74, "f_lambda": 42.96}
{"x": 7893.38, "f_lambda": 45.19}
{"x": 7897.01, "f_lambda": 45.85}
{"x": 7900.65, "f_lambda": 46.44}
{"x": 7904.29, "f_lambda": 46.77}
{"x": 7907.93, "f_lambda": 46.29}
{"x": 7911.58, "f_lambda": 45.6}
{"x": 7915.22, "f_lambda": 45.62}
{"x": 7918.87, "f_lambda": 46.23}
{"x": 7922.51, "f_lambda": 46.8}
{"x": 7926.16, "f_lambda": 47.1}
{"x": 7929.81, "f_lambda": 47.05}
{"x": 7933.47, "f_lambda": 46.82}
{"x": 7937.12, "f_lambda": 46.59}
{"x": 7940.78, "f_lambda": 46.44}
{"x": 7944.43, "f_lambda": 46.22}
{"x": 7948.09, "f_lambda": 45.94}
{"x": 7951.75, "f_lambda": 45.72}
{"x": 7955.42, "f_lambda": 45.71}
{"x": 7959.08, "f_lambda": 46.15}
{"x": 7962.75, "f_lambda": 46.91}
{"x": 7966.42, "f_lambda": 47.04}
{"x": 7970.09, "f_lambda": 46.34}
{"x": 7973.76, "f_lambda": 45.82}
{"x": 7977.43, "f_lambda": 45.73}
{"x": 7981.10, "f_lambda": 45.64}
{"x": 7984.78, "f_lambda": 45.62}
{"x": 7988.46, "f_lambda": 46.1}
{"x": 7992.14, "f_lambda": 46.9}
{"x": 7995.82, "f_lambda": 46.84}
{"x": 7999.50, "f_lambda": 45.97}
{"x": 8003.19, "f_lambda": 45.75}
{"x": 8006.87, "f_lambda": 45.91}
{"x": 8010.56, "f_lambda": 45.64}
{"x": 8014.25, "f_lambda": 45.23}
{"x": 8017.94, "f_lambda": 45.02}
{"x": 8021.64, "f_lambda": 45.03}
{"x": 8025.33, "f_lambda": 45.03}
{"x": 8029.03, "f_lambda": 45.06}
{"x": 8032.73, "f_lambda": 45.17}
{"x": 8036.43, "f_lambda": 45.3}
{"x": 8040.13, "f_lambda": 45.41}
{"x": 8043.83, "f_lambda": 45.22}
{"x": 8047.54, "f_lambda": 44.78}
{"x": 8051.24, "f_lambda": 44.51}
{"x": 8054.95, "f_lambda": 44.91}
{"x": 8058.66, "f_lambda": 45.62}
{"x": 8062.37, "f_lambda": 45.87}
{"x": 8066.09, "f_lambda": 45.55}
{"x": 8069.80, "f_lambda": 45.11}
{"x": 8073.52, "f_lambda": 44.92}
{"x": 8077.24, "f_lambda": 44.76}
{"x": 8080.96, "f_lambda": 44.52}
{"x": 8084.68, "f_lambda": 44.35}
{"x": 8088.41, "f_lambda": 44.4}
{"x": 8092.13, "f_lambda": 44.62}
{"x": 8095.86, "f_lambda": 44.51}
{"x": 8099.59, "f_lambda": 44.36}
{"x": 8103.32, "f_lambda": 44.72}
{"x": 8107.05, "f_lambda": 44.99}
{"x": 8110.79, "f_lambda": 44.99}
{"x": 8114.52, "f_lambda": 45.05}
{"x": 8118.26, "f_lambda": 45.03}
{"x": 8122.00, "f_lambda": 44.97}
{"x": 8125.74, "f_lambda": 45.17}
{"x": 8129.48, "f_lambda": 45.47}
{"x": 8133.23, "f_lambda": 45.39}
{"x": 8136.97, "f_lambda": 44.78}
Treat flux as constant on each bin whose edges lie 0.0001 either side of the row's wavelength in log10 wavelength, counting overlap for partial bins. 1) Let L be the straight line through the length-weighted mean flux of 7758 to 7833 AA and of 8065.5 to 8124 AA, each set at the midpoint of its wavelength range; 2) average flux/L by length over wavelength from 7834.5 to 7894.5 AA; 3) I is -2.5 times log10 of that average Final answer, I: 0.14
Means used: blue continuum 49.4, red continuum 44.8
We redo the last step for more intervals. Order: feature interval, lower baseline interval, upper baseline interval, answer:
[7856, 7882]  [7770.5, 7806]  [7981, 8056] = 0.11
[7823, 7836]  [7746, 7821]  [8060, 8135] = 0.05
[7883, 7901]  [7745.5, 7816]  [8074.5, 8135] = 0.14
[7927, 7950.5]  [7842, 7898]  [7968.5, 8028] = -0.05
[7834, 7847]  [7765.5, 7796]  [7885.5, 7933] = 0.18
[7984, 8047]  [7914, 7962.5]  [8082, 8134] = 0.00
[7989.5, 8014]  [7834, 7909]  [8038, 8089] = -0.04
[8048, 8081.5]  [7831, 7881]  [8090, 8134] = -0.01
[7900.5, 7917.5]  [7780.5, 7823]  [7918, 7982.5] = 0.02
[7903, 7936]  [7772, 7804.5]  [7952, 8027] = 0.02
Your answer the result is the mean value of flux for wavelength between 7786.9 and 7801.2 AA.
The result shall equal 49.5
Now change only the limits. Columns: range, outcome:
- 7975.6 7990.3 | 45.8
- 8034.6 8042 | 45.4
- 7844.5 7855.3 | 45.9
